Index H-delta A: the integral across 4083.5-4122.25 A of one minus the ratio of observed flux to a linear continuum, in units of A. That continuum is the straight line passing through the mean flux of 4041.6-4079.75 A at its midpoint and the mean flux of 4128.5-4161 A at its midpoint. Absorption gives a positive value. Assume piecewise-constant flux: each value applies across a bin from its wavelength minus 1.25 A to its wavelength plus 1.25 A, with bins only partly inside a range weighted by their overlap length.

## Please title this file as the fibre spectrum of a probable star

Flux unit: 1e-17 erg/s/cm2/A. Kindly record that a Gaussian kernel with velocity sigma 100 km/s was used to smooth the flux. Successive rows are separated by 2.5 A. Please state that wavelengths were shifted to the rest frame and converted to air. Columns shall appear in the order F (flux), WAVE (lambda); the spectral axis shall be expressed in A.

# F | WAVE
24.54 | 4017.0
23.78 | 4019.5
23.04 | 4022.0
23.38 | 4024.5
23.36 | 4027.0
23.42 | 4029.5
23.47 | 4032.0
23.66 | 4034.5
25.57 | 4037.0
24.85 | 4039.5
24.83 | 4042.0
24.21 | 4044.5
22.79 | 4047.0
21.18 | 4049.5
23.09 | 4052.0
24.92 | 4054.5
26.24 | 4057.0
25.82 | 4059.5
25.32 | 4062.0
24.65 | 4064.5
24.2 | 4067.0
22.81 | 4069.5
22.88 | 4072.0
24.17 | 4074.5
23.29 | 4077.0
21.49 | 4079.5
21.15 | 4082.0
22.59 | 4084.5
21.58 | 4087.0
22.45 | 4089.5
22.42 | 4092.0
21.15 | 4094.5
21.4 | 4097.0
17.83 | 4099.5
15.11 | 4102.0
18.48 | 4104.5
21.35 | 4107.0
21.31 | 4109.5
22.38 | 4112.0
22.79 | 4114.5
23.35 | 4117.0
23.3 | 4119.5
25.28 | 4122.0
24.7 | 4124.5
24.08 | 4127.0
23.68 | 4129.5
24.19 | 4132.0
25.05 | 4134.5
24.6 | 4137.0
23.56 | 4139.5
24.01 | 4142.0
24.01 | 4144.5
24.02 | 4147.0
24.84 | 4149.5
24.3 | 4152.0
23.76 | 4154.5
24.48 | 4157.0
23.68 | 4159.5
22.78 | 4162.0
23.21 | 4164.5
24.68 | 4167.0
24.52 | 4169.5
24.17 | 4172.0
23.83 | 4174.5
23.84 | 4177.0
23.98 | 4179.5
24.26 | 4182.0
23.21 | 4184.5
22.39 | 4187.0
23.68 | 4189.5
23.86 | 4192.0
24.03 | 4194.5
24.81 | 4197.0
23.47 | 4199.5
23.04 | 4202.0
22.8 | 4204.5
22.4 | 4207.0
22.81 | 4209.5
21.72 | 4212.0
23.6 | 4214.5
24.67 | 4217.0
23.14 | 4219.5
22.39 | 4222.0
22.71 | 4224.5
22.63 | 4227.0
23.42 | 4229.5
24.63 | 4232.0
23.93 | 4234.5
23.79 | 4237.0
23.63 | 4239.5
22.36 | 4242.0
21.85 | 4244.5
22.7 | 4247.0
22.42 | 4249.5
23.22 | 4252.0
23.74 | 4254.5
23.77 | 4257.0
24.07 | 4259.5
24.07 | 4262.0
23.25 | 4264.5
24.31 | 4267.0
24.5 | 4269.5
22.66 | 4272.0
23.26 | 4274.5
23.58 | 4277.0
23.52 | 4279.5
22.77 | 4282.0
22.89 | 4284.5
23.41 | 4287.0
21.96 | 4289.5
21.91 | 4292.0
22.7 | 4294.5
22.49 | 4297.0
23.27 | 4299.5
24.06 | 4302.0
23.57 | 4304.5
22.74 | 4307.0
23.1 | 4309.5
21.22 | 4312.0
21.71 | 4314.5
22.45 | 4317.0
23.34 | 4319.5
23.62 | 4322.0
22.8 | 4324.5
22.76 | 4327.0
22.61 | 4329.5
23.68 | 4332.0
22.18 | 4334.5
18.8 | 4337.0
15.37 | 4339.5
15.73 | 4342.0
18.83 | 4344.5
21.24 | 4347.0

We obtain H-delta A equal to 4.4 A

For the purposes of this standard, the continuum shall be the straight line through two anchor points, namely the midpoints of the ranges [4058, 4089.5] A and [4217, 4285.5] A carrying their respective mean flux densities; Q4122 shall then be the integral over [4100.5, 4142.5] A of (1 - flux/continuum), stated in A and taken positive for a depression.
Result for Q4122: 1.07 A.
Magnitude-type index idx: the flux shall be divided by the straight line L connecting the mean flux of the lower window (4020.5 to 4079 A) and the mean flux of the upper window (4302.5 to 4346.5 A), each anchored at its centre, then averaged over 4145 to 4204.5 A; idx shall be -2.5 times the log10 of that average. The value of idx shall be -0.048 mag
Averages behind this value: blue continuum 23.9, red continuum 21.5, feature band 23.8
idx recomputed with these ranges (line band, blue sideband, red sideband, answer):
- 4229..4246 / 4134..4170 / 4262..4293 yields 0.006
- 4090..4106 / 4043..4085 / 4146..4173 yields 0.210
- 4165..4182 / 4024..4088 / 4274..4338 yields -0.042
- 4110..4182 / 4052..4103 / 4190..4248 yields -0.047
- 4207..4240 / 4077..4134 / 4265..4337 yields -0.035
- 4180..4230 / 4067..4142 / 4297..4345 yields -0.055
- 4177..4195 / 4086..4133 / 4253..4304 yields -0.050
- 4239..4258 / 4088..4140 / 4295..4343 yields -0.043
